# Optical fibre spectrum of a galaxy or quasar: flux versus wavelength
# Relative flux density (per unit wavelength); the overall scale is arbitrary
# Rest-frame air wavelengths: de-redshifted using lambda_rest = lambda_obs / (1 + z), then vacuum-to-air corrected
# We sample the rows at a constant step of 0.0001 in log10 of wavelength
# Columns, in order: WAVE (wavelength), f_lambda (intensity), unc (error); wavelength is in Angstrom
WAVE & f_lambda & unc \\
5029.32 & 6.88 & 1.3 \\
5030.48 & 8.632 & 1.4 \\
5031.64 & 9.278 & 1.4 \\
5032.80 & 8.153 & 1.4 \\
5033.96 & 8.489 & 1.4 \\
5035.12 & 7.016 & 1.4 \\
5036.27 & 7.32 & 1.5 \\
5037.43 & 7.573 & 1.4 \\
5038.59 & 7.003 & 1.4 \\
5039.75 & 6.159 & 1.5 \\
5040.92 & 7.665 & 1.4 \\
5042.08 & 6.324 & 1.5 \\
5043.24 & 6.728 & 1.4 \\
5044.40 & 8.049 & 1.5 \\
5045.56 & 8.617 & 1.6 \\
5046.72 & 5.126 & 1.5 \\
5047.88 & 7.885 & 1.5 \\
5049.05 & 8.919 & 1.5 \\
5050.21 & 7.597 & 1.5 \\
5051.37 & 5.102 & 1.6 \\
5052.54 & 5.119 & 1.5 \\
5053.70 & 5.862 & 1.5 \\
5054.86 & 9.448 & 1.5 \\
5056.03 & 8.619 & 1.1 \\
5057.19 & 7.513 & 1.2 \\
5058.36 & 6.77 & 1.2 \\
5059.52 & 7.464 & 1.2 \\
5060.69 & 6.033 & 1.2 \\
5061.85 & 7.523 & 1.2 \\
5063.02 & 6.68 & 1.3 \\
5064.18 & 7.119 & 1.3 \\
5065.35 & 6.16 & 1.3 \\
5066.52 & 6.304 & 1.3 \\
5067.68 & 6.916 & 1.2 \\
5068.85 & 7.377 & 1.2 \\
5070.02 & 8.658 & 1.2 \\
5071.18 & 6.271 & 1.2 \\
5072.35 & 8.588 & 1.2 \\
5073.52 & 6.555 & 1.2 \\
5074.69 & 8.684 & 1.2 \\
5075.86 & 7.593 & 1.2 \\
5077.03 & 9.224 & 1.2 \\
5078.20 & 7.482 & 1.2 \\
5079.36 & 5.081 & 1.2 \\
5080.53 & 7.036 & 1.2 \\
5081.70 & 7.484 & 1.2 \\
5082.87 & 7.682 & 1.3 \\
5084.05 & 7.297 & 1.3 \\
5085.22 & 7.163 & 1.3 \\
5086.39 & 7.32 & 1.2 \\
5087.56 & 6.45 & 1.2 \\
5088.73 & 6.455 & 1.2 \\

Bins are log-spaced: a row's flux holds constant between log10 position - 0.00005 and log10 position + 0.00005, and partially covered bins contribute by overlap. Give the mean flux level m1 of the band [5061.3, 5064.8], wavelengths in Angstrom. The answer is 7.09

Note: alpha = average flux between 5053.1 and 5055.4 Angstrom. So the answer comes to 7.62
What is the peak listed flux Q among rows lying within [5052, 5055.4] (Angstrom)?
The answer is 9.448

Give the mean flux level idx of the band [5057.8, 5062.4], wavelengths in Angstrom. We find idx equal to 6.95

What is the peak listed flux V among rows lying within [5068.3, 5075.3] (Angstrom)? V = 8.684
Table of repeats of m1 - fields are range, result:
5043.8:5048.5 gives 7.43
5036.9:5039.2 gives 7.27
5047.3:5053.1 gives 6.92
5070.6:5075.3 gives 7.52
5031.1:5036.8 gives 8.06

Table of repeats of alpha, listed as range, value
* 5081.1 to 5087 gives 7.38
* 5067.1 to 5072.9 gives 7.56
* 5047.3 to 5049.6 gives 8.37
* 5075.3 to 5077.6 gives 8.41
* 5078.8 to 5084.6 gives 6.91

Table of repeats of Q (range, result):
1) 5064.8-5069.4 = 7.377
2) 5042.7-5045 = 8.049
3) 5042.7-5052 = 8.919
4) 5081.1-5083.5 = 7.682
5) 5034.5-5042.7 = 7.665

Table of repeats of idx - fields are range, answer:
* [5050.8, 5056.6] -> 6.82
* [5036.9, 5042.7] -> 6.93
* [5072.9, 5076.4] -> 7.61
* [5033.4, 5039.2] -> 7.48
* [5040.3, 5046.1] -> 7.46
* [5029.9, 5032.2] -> 8.94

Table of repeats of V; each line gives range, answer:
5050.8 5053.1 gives 5.119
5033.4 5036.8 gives 8.489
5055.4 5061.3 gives 8.619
